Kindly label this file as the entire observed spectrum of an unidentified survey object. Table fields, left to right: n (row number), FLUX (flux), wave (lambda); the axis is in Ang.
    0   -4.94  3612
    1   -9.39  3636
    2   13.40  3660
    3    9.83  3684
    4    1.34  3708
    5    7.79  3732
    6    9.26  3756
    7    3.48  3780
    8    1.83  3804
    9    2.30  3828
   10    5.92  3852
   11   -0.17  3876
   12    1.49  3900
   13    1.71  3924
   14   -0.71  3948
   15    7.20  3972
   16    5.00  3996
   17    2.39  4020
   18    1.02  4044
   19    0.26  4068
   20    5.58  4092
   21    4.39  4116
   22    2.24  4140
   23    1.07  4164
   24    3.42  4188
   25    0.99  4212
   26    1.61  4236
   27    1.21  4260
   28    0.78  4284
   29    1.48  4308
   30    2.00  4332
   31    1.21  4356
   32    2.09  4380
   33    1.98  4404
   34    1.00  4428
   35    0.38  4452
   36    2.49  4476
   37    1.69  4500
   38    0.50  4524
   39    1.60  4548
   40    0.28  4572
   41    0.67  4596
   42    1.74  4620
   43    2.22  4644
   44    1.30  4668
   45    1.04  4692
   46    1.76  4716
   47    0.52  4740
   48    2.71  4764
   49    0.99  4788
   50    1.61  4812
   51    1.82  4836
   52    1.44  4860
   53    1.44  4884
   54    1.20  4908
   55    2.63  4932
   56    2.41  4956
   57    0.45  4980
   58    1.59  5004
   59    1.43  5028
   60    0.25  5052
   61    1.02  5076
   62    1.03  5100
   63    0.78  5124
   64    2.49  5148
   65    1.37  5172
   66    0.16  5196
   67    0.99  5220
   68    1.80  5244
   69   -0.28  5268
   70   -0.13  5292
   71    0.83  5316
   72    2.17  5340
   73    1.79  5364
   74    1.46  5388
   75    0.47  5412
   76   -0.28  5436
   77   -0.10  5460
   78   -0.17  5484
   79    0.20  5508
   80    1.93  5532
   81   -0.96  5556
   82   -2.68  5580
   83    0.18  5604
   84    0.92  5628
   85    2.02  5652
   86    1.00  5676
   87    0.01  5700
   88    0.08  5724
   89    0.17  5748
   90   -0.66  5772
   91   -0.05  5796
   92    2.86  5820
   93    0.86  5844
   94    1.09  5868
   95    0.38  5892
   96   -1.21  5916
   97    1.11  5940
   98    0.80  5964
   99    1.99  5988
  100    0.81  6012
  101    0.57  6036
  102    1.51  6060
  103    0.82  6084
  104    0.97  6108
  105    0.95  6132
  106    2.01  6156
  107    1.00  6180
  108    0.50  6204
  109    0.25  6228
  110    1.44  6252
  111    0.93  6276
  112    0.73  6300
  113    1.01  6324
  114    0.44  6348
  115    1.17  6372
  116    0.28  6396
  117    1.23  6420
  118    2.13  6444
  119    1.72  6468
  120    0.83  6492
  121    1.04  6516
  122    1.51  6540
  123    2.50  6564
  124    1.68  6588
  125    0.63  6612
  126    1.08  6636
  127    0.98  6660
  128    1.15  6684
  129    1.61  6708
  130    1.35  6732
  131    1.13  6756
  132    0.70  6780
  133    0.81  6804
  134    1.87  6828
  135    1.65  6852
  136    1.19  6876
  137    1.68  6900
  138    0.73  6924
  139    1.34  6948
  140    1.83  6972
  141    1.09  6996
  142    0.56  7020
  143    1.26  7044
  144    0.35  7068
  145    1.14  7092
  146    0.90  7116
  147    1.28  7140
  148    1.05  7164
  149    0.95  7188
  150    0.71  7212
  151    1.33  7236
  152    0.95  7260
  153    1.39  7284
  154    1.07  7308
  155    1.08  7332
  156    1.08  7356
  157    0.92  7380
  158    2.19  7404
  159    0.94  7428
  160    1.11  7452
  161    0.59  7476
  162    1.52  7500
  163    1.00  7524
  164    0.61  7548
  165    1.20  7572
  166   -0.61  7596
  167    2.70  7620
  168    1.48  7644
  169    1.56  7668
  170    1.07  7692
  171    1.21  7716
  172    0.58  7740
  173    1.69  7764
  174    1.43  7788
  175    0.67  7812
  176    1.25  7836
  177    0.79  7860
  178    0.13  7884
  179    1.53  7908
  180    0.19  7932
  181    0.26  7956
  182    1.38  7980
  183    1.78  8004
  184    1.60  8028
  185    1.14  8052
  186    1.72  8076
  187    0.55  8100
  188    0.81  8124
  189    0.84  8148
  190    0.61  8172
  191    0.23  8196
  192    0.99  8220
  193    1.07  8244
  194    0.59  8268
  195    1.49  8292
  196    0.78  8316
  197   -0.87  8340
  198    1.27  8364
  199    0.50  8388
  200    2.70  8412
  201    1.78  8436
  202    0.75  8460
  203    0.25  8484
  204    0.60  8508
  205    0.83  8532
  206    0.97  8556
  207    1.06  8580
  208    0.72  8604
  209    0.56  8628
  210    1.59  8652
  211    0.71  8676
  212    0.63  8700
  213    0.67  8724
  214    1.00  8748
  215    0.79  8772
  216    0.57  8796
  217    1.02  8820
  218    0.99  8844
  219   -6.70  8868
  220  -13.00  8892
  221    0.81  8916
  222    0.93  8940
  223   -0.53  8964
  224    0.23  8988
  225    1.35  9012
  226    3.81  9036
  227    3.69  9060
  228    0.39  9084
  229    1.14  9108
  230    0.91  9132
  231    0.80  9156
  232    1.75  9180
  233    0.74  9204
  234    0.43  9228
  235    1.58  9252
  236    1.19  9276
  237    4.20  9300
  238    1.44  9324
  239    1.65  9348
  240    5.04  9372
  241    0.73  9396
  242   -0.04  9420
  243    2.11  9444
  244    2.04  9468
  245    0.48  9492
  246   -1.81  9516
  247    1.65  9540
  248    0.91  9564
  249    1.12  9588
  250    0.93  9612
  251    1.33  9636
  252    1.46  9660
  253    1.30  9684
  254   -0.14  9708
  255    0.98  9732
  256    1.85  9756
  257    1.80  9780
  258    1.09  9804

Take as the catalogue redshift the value 1.43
